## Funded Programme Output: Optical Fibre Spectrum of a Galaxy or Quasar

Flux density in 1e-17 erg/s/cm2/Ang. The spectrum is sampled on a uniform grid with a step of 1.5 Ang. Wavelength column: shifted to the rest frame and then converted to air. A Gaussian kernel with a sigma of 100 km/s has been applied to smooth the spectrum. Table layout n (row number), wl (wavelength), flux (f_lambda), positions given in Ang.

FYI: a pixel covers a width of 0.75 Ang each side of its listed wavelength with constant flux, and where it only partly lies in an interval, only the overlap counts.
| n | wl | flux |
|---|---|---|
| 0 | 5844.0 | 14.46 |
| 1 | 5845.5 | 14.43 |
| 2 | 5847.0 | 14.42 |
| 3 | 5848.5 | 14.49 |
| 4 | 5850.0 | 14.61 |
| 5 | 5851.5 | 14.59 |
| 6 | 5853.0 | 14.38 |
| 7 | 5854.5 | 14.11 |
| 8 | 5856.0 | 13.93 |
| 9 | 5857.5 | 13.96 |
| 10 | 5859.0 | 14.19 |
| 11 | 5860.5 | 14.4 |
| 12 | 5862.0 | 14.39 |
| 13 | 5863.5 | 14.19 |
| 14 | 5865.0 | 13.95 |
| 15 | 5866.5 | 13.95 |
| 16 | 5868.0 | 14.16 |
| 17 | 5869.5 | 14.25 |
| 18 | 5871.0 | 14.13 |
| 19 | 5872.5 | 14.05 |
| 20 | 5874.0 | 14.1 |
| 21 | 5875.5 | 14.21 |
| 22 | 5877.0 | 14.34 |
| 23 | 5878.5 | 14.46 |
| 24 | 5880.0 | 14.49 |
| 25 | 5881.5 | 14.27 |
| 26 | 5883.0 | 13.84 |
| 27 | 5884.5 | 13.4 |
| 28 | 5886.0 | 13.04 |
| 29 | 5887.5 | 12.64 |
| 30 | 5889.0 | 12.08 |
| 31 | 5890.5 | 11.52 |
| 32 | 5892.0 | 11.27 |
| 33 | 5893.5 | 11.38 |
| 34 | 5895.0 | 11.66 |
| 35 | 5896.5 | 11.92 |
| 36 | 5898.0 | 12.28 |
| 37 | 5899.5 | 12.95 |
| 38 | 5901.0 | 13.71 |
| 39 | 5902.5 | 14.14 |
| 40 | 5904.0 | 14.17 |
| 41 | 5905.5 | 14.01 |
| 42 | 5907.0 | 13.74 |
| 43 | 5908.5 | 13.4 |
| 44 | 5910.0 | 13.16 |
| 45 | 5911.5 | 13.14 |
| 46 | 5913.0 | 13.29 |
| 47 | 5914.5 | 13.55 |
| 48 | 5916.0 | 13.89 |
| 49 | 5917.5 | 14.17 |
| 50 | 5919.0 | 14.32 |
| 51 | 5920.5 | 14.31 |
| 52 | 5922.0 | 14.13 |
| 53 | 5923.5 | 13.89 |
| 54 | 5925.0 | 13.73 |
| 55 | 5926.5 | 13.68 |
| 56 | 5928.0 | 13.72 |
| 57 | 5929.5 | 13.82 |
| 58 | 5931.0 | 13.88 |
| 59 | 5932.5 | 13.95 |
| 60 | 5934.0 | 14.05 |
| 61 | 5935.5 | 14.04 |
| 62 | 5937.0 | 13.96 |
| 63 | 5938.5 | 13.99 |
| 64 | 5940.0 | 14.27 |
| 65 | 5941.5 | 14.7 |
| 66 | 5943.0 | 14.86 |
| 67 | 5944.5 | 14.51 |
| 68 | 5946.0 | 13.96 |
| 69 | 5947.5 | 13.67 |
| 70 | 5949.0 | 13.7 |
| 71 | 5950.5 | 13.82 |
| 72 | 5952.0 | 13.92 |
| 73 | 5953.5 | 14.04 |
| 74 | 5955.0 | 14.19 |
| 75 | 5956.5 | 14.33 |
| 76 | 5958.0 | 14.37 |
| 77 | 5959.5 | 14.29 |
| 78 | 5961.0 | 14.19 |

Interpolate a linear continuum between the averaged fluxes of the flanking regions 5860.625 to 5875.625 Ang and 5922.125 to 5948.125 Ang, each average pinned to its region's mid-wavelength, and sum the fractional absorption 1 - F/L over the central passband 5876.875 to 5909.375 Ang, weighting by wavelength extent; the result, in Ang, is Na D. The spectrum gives 2.32 Ang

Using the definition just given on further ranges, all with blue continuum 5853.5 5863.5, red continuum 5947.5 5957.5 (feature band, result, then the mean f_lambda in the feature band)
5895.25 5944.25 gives 1.0 Ang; 13.8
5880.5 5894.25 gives 1.4 Ang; 12.6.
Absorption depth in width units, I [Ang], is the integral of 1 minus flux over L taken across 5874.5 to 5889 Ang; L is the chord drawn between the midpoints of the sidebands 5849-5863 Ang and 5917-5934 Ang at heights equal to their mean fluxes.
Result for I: 0.4 Ang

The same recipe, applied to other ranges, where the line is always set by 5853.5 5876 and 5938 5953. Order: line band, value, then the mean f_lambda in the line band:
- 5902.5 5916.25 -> 0.51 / 13.6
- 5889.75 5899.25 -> 1.61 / 11.7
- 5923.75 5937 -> 0.26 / 13.9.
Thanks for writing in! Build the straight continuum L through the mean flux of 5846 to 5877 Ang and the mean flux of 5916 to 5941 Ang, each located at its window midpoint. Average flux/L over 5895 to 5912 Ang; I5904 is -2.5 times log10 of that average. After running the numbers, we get 0.07 mag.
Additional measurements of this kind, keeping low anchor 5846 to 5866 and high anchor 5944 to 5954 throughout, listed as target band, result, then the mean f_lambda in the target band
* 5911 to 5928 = 0.02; 13.8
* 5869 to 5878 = 0.00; 14.2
